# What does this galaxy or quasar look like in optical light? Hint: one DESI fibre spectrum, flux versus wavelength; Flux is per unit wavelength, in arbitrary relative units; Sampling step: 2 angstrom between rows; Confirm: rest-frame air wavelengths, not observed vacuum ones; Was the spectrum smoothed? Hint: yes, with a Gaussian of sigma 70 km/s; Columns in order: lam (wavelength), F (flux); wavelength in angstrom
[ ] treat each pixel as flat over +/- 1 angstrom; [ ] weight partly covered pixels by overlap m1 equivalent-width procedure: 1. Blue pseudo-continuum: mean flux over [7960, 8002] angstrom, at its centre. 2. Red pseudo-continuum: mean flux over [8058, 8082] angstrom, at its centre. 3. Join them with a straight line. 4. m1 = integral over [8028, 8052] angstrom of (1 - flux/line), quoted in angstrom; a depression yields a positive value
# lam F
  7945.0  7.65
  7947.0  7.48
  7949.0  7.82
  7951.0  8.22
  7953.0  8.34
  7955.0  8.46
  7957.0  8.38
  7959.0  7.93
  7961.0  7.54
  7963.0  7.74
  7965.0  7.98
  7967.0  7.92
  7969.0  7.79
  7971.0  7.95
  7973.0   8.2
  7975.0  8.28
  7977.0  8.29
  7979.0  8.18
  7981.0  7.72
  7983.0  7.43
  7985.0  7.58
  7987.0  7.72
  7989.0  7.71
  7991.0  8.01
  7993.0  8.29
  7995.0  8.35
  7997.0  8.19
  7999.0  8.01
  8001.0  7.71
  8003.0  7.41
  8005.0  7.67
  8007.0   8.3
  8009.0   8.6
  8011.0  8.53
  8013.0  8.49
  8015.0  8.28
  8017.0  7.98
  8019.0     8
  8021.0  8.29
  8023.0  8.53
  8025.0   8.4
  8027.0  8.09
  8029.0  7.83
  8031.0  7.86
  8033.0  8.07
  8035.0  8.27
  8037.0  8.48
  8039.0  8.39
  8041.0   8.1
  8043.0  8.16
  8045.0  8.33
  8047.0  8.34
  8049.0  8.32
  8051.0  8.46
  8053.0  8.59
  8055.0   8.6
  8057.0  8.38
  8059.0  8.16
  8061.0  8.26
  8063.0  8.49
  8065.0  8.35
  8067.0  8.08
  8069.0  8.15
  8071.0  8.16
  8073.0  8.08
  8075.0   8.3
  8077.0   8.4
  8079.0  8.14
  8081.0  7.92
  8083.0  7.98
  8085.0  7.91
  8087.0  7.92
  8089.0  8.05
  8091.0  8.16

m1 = -0.3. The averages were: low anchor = 7.93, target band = 8.22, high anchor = 8.21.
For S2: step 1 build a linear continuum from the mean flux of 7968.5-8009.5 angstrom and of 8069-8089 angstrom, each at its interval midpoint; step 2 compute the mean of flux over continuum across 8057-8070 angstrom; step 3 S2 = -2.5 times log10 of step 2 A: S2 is -0.03 mag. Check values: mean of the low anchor 7.97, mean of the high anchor 8.09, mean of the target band 8.26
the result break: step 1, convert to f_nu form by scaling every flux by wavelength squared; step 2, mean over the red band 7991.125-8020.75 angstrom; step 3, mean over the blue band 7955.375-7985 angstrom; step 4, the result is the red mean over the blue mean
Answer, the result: 1.0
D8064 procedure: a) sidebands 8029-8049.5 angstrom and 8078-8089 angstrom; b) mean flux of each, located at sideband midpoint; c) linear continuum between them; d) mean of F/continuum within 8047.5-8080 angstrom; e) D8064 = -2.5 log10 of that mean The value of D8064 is -0.03 mag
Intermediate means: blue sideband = 8.21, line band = 8.31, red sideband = 7.98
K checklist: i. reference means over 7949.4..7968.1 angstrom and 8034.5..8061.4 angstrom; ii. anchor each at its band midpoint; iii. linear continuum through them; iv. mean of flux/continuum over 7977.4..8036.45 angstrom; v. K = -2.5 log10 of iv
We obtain 0.02 mag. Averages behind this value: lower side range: 8.05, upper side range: 8.35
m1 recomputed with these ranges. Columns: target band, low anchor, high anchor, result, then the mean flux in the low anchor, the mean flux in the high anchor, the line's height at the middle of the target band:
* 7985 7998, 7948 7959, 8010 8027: 0.4 angstrom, 8.22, 8.3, 8.26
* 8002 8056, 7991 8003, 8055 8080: -0.6 angstrom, 8.04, 8.26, 8.14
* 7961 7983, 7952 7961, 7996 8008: 0.4 angstrom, 8.2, 7.88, 8.09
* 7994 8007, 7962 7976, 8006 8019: 0.5 angstrom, 7.98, 8.34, 8.24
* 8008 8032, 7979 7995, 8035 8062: -0.4 angstrom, 7.84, 8.35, 8.11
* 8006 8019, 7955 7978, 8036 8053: -0.2 angstrom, 8.02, 8.34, 8.21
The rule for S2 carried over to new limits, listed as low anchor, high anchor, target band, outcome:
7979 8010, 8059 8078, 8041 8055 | -0.03 mag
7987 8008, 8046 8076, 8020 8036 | -0.01 mag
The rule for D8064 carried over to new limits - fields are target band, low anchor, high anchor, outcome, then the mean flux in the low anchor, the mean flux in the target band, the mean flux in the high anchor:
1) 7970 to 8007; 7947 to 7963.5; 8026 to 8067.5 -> 0.02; 8.03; 7.94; 8.27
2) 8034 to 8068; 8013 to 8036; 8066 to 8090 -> -0.03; 8.16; 8.34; 8.09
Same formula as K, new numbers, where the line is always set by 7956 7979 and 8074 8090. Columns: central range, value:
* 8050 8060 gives -0.05 mag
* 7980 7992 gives 0.04 mag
